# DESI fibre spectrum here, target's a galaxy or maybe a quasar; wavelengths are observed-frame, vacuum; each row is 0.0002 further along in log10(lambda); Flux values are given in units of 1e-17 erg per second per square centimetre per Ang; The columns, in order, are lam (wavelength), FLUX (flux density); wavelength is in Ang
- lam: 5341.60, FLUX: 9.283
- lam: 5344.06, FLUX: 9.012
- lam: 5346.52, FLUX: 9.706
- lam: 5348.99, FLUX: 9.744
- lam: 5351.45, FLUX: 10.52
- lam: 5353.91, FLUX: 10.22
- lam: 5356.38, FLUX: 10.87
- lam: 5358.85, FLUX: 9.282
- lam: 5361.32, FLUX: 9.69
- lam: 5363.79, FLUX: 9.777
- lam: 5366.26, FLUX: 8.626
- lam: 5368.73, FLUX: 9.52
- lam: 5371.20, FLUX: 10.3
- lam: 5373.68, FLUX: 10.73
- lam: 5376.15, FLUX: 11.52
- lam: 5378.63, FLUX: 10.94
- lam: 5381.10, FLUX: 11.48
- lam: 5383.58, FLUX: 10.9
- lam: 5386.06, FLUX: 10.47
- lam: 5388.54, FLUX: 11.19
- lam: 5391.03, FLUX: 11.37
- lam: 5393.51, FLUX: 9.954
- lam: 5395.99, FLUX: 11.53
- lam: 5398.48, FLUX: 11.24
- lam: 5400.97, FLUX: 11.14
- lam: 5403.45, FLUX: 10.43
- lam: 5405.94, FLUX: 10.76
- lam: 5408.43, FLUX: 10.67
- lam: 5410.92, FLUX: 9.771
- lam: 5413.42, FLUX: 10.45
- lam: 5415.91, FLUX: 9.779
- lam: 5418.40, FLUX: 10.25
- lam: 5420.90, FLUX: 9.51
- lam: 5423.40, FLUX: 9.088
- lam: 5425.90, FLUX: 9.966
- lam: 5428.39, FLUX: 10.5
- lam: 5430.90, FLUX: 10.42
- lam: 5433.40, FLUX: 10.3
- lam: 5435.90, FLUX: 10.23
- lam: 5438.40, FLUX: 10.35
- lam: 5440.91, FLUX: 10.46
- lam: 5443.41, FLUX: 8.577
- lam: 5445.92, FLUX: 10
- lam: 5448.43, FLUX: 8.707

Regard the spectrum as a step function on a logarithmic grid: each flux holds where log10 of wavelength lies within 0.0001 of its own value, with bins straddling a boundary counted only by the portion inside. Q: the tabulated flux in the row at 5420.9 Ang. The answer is 9.51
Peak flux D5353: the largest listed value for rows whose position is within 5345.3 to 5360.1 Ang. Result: 10.87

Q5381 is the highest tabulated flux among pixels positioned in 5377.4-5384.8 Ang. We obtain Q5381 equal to 11.48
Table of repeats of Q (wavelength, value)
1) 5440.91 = 10.46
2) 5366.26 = 8.626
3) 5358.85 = 9.282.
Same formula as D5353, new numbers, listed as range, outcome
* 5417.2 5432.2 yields 10.5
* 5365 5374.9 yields 10.73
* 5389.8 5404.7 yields 11.53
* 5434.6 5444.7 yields 10.46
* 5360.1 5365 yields 9.777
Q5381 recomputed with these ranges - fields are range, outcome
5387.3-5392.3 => 11.37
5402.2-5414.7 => 10.76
